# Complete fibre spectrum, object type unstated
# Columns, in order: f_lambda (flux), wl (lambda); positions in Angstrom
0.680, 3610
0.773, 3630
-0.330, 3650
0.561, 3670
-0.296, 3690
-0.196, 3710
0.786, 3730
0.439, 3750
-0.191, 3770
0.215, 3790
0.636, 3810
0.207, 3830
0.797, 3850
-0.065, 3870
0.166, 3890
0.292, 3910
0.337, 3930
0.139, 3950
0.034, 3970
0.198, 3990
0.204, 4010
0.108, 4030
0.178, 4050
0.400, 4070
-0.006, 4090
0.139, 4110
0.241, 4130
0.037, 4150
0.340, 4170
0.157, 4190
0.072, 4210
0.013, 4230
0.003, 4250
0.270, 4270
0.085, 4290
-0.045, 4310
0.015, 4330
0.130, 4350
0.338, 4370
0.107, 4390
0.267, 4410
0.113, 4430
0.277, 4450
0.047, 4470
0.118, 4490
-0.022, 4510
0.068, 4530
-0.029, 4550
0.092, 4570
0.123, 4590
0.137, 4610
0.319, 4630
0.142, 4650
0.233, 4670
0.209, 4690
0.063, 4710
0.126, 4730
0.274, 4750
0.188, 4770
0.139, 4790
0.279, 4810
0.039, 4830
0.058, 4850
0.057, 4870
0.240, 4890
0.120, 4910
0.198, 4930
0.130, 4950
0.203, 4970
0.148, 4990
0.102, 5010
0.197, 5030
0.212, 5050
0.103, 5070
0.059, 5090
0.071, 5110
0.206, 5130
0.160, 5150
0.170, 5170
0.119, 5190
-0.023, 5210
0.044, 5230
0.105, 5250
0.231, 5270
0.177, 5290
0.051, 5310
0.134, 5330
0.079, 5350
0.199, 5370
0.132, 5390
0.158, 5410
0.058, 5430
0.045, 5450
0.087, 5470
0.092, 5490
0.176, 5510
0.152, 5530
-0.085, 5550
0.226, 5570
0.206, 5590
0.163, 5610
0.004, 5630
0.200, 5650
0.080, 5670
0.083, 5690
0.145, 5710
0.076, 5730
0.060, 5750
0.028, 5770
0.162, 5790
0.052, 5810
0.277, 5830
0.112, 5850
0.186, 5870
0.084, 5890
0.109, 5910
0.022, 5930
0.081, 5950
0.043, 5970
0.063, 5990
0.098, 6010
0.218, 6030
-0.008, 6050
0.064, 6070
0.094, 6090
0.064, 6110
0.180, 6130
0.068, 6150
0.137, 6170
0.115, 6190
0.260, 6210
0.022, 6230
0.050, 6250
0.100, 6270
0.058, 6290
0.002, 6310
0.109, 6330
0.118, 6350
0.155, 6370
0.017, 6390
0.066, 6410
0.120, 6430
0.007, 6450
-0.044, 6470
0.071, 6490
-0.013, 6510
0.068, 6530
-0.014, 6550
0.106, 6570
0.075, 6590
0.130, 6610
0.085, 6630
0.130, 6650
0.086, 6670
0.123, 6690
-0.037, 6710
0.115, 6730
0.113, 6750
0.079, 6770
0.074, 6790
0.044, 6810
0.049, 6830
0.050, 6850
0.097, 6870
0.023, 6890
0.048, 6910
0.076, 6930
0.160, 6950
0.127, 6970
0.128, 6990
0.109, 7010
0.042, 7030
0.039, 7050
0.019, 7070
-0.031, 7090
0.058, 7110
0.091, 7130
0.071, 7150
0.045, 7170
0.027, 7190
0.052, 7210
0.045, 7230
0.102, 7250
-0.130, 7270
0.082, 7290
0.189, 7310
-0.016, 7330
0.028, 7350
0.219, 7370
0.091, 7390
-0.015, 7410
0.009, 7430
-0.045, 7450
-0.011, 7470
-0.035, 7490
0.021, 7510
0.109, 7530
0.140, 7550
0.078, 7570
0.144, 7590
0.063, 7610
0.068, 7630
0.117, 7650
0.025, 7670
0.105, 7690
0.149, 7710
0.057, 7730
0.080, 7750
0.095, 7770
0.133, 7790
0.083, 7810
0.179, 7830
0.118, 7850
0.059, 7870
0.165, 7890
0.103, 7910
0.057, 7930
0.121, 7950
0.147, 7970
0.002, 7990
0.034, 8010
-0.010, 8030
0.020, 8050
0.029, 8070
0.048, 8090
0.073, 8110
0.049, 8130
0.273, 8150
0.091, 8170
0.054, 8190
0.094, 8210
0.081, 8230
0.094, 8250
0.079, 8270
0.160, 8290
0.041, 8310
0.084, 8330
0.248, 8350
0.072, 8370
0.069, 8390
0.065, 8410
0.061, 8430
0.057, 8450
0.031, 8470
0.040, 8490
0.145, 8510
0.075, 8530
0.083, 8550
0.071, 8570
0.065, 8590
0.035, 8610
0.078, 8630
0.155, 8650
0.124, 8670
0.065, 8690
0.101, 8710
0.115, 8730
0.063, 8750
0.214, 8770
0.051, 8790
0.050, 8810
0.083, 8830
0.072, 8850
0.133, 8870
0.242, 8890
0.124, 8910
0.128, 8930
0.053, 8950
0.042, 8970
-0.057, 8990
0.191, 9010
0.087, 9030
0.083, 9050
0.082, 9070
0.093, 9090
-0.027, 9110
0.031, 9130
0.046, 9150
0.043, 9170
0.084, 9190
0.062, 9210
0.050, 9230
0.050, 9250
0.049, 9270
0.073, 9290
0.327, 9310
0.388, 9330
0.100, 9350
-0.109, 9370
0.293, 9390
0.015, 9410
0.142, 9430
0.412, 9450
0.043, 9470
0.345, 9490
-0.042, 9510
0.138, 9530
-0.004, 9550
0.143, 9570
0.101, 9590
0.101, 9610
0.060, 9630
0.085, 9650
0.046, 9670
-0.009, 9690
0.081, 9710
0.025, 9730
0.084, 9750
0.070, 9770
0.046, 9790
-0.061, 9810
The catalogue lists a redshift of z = 0.24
